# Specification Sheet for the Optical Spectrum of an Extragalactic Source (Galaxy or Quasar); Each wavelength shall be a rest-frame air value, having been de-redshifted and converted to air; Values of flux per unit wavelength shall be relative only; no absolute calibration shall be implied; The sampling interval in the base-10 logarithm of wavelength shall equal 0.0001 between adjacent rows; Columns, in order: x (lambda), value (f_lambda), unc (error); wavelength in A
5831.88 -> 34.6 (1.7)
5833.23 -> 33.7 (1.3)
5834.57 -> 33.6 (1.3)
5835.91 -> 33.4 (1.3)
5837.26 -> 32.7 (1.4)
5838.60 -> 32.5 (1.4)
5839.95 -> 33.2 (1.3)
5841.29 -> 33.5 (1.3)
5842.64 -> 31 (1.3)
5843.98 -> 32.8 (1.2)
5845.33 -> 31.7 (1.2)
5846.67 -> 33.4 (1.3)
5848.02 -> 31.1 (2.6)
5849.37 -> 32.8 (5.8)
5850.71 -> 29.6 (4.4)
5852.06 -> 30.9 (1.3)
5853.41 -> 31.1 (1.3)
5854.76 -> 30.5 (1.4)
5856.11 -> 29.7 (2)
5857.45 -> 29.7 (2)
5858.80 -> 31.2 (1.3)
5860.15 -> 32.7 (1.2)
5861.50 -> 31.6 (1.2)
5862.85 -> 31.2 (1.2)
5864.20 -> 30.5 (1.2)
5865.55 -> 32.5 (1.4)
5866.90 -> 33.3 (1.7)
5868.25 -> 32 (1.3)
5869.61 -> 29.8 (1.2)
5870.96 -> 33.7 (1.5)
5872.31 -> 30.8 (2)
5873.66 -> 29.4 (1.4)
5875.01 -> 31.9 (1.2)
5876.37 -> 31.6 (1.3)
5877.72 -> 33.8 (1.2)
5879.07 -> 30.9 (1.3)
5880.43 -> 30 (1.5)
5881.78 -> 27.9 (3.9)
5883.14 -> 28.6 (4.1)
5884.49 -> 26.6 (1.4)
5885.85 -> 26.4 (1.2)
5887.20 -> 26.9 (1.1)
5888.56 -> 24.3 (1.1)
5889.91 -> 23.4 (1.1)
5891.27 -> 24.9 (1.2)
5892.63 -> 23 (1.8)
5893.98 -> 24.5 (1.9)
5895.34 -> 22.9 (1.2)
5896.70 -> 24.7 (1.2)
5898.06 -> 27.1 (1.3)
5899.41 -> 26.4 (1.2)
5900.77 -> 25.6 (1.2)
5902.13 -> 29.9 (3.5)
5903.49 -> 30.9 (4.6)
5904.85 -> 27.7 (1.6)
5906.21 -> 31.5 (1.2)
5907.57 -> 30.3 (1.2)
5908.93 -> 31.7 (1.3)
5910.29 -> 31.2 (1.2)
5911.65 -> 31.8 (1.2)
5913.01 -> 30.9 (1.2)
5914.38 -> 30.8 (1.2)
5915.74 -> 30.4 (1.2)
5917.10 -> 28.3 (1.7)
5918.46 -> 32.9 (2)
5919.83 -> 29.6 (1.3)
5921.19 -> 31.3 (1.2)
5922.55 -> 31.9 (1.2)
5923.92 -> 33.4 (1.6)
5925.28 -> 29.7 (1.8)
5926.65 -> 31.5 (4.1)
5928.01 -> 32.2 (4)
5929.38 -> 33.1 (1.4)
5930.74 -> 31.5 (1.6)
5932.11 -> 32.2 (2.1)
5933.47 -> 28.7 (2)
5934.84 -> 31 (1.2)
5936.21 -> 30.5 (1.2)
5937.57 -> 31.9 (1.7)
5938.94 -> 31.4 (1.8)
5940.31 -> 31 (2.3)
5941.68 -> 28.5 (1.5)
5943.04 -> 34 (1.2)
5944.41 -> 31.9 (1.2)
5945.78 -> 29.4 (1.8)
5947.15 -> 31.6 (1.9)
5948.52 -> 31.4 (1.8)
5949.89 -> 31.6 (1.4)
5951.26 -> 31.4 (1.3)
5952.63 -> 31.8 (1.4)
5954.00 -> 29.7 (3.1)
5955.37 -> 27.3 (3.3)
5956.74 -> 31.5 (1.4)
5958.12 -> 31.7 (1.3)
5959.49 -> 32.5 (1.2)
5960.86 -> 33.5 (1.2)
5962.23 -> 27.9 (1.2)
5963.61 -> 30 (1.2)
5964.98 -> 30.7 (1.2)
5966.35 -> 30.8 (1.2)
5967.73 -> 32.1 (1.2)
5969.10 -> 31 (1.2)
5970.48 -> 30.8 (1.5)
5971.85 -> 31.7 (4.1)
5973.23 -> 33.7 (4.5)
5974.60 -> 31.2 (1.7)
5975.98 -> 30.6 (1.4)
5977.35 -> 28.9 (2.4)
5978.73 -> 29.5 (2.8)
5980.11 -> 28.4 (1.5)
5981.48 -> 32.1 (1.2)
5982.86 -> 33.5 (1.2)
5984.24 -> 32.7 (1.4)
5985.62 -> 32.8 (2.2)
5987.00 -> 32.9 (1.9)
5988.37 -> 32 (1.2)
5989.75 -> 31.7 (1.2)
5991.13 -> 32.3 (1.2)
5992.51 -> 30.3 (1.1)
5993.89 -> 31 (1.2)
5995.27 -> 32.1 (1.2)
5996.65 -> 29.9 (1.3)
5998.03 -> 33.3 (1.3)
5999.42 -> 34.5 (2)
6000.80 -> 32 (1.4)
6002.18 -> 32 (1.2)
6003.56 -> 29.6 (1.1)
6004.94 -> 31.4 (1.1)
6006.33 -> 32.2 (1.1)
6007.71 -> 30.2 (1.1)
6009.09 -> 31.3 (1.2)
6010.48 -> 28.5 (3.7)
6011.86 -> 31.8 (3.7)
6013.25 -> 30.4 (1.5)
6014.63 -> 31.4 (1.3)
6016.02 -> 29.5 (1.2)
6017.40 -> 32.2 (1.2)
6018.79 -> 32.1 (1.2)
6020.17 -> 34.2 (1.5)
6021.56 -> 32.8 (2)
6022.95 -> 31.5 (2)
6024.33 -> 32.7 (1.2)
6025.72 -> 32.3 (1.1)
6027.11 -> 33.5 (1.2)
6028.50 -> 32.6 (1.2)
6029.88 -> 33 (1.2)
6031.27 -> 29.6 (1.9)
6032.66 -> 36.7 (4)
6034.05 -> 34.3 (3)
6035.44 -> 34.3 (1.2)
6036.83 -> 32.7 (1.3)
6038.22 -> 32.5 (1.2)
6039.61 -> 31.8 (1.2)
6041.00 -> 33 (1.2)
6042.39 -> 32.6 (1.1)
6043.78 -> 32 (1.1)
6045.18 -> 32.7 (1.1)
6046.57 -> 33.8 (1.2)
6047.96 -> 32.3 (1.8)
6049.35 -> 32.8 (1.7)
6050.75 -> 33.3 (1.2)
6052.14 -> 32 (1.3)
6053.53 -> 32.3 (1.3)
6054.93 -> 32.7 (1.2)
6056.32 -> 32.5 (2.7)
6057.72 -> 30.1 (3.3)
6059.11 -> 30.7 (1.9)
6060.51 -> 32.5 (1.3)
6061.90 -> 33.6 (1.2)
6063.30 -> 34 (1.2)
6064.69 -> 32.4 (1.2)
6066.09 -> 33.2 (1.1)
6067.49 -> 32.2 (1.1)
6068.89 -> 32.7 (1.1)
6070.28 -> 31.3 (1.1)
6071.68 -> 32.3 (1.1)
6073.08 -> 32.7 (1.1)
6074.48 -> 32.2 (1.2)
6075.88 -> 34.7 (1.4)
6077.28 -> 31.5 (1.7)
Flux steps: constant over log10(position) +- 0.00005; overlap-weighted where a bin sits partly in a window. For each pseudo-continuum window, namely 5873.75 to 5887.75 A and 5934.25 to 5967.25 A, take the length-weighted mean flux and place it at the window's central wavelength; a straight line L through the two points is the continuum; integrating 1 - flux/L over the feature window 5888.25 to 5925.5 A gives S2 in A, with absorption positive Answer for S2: 1.75 A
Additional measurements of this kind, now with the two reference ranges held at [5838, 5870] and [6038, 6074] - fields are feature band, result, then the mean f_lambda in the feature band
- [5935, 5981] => 1.6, 30.9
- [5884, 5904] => 3.8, 25.8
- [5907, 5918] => 0.4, 30.7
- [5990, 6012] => 0.6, 31.4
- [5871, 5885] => 0.6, 30.4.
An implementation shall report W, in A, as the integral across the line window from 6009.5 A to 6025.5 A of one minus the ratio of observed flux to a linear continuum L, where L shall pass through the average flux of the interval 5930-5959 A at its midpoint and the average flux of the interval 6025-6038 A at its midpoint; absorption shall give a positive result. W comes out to 0.61 A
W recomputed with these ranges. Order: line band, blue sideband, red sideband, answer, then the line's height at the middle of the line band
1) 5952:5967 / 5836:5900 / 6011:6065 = 0.3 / 31.3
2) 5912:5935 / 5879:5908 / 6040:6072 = -2.7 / 27.9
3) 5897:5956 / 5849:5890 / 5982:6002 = 1.1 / 31.2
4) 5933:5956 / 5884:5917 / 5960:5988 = -0.8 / 29.8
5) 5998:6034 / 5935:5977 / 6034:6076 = 0.0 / 32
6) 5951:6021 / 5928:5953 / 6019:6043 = 1.8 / 32.1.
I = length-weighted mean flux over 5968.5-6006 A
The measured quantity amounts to 31.6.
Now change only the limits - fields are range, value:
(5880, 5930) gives 28.8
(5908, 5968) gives 31.1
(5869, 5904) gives 27.9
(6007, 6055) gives 32.3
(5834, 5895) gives 30.3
